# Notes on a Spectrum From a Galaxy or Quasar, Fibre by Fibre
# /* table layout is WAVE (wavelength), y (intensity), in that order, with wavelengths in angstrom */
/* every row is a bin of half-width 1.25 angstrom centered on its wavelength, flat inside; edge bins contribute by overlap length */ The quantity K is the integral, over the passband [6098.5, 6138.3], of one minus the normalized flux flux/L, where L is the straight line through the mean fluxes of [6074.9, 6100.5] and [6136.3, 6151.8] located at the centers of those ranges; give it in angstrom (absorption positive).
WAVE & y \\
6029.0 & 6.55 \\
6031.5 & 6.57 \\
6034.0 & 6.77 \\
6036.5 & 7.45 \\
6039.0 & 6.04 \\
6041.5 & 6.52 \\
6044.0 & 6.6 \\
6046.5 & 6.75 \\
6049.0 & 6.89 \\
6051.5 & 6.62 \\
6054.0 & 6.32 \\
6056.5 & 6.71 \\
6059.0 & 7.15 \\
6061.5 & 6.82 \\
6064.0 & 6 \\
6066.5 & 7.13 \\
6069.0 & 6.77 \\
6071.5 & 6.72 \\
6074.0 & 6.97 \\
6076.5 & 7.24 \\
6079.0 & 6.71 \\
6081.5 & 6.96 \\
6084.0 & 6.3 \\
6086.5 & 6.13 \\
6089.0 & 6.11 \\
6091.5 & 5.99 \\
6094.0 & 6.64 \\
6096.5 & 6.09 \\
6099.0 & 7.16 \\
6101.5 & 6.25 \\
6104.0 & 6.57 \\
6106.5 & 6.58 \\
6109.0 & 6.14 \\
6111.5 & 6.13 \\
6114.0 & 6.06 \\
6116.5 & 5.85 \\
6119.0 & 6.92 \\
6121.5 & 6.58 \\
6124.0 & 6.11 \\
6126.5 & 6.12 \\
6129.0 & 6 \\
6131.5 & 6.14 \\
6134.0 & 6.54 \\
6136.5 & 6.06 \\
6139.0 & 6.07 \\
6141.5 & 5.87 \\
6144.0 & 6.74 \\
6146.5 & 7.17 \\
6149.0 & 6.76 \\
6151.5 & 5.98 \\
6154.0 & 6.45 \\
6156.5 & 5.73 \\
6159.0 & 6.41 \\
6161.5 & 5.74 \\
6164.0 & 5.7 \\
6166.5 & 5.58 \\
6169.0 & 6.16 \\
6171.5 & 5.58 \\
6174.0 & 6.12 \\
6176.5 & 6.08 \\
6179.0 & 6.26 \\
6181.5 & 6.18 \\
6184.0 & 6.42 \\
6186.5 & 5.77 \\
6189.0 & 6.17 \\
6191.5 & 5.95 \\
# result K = 1.0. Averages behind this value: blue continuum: 6.54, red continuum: 6.42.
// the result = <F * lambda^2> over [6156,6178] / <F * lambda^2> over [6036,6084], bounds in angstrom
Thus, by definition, 0.9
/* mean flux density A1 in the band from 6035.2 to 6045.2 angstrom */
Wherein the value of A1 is 6.65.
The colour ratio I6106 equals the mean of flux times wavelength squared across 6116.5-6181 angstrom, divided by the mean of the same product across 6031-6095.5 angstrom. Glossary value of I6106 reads 1.0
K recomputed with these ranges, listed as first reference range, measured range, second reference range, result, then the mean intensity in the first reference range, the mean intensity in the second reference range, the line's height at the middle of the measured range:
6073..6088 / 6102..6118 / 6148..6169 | 0.55 angstrom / 6.7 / 6.04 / 6.45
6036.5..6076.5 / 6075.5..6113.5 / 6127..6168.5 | 0.22 angstrom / 6.71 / 6.18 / 6.49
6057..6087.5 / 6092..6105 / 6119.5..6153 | 0.13 angstrom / 6.75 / 6.33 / 6.58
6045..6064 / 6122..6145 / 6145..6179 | 0.31 angstrom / 6.7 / 6.12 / 6.28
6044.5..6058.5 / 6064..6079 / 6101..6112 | -0.69 angstrom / 6.68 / 6.35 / 6.56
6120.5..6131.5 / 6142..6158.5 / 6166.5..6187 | -0.86 angstrom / 6.19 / 6.05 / 6.12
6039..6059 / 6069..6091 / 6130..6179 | -0.47 angstrom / 6.63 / 6.15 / 6.49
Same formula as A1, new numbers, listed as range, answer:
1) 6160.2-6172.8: 5.76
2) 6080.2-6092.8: 6.3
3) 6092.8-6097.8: 6.37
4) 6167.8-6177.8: 5.99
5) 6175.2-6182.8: 6.17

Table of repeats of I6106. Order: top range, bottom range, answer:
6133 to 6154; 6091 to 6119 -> 1.02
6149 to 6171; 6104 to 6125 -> 0.96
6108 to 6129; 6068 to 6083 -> 0.92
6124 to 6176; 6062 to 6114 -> 0.96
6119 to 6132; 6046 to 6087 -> 0.95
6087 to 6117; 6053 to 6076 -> 0.95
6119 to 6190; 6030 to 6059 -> 0.96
